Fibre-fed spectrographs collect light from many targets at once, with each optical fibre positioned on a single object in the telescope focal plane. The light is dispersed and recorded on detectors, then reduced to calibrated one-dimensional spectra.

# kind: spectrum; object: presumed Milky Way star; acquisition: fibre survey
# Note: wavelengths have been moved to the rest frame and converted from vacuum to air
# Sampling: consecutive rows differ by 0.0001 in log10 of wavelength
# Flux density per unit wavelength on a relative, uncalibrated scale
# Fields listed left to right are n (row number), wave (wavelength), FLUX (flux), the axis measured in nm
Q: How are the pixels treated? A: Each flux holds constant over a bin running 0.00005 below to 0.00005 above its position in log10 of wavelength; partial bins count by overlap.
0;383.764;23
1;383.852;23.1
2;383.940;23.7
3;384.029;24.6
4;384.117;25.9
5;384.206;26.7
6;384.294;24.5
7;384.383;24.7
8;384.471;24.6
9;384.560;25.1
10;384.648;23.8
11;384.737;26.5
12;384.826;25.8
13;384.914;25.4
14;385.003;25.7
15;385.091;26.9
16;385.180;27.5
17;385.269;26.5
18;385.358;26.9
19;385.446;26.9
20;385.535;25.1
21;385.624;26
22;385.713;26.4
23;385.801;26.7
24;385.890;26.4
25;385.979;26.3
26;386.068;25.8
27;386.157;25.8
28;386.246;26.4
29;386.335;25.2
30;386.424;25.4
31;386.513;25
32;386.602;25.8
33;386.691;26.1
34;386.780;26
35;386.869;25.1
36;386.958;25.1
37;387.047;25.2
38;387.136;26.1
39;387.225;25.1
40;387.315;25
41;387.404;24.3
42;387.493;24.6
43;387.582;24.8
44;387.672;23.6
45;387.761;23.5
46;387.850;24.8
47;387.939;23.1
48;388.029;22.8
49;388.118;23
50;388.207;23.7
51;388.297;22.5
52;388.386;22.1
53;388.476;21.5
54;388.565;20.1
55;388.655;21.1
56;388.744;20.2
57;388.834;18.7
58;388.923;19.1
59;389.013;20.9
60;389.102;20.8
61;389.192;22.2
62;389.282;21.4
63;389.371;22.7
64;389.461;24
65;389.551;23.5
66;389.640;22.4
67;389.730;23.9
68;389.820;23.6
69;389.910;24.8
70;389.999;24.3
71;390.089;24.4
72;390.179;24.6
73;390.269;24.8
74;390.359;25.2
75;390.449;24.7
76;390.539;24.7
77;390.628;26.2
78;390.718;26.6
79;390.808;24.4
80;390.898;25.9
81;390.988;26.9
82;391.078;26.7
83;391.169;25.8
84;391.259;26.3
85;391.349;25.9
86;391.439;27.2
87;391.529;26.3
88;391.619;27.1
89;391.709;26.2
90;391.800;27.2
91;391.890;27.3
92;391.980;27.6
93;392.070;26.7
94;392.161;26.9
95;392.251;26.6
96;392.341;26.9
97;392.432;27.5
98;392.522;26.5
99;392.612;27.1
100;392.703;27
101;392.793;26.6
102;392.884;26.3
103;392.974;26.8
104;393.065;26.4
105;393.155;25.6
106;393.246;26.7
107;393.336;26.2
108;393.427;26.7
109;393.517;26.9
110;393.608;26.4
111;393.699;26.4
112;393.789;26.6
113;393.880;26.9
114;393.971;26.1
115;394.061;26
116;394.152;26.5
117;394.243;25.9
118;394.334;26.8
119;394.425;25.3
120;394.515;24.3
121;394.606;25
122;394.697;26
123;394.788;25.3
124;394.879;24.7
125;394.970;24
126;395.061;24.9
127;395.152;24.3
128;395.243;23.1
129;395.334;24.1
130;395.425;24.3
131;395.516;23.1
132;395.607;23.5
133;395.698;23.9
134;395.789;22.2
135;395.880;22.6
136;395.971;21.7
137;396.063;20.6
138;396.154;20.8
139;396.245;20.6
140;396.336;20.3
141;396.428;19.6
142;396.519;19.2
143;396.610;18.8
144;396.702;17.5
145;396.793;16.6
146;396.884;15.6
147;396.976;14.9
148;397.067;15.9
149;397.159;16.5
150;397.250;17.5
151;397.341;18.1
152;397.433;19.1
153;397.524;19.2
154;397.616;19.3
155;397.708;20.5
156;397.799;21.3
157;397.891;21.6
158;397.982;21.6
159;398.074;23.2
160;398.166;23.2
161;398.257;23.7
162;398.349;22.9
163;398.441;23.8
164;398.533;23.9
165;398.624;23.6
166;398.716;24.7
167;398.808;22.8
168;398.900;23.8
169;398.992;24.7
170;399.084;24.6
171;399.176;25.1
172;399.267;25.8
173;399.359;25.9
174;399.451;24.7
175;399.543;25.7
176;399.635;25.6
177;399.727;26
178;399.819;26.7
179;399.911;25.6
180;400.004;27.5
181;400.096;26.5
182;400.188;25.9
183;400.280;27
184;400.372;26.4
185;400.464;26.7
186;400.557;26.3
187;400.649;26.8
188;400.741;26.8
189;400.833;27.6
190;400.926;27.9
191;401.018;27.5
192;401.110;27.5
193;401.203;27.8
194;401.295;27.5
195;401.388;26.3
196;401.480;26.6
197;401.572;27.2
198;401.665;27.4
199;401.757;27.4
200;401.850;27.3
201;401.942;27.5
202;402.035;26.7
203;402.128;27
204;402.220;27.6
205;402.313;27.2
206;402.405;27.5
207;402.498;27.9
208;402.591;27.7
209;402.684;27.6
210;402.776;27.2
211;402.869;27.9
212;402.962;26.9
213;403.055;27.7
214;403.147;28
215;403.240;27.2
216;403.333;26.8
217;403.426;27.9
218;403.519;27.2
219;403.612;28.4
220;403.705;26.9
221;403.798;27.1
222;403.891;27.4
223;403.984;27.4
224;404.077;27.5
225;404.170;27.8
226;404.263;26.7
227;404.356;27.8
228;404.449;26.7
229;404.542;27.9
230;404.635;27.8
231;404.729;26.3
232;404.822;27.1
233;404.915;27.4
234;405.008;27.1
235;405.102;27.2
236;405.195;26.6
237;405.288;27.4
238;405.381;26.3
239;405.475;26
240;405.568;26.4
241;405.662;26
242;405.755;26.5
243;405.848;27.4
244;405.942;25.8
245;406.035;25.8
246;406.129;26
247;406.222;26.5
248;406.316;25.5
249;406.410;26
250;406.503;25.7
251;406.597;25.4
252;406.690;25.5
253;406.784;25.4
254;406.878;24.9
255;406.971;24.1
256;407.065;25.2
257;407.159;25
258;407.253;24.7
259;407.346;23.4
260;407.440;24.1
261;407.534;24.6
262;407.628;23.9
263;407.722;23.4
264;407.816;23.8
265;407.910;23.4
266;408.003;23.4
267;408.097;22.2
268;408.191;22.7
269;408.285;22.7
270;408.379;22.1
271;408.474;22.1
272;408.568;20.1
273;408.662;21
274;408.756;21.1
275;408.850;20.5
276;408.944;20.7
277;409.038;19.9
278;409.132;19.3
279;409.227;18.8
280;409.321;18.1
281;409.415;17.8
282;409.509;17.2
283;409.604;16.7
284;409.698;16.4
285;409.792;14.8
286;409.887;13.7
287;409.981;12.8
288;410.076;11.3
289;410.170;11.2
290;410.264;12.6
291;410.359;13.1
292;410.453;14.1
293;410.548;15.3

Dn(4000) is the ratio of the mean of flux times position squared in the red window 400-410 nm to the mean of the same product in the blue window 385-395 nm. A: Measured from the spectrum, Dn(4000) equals 1.07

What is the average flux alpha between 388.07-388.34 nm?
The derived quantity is 23.1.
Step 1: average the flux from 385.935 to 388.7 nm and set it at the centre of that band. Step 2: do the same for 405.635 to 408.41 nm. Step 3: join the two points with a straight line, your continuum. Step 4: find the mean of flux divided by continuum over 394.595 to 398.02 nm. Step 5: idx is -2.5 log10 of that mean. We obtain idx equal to 0.17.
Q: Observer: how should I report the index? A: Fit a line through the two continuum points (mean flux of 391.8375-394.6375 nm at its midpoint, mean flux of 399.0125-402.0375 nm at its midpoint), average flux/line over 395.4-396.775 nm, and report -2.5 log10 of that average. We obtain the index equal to 0.25 mag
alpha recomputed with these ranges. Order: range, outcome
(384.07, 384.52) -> 25.3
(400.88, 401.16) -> 27.6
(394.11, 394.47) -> 26.1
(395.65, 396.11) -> 22.2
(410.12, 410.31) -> 11.9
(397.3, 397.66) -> 18.9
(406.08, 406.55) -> 25.9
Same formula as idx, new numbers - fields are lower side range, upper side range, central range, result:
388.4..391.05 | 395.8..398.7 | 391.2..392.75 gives -0.20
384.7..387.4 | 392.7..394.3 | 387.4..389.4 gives 0.17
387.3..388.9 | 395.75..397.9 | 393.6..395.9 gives -0.24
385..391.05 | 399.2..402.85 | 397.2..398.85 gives 0.21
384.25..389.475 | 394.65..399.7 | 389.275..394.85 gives -0.12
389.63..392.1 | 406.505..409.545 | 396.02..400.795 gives 0.08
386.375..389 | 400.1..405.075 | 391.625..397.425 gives 0.06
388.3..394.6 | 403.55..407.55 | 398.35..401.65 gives 0.00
